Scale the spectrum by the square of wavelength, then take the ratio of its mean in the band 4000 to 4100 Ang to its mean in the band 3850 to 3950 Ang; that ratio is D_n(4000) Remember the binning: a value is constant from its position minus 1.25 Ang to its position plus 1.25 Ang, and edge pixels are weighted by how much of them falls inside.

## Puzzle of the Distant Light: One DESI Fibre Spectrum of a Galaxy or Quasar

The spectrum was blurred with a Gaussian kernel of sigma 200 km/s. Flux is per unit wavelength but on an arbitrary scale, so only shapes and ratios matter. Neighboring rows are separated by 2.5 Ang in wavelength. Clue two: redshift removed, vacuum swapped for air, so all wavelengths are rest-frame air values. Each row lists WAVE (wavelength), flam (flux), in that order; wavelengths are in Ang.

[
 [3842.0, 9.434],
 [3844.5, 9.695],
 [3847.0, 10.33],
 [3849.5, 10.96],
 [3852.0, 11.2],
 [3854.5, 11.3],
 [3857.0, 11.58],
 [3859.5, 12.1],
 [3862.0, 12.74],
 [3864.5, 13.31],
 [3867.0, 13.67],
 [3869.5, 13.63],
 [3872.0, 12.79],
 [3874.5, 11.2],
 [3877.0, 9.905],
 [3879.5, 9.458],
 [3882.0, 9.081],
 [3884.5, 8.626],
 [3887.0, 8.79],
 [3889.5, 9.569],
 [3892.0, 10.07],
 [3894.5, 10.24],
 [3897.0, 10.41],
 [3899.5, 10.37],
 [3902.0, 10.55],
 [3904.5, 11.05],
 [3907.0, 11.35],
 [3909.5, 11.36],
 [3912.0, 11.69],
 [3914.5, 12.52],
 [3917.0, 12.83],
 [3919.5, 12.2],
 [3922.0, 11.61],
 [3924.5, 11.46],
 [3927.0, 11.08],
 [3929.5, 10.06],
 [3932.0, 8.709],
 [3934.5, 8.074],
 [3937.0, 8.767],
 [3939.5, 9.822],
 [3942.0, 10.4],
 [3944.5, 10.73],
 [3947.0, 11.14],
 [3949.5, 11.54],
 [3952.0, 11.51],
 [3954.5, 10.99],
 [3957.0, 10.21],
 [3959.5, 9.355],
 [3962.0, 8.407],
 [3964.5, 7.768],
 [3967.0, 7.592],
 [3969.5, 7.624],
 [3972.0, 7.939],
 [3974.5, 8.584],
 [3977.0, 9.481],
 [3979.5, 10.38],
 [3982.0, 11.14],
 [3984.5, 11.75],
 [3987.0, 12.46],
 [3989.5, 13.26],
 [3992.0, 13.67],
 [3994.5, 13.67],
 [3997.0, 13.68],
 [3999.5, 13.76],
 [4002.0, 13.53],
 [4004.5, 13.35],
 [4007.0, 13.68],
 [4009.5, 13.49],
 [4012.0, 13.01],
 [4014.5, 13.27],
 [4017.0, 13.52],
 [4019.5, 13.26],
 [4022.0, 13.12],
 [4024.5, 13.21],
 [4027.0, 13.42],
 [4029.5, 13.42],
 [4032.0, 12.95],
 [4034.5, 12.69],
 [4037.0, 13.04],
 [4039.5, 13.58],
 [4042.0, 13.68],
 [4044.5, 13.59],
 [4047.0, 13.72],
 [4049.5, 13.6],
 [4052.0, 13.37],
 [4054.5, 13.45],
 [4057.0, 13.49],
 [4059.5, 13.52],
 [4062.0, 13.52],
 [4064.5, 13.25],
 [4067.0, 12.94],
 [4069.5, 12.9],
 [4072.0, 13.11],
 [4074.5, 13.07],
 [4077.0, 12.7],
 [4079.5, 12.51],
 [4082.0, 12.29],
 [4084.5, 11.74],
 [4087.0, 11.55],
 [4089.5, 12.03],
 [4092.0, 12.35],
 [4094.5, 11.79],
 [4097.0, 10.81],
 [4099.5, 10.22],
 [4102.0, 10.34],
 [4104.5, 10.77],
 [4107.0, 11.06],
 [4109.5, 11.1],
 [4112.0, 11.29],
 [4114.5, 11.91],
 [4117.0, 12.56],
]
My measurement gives 1.3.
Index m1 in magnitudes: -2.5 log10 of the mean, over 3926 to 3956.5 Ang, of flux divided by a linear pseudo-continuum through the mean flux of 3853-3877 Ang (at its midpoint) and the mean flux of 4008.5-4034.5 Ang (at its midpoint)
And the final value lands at 0.242 mag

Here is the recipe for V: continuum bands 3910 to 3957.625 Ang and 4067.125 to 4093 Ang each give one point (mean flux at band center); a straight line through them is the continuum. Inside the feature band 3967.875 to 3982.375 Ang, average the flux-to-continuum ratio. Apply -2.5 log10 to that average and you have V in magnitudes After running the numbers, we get 0.24 mag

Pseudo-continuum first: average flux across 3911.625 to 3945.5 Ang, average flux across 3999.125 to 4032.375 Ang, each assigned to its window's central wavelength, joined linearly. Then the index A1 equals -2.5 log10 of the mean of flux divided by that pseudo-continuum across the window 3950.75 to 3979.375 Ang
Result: 0.28 mag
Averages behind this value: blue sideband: 10.7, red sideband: 13.4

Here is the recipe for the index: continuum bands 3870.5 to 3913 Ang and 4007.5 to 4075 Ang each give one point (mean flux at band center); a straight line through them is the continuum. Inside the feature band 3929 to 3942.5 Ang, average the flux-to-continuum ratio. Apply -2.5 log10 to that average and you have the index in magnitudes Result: 0.22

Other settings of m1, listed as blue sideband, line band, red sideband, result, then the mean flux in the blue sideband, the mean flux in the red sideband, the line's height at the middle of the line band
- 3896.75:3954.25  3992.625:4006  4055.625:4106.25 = -0.182 mag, 10.8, 12.2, 11.5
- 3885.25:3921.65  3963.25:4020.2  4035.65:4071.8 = 0.062 mag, 10.9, 13.4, 12.4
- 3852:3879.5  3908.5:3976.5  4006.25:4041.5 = 0.238 mag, 12.1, 13.3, 12.6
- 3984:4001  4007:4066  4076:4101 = -0.067 mag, 13.2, 11.8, 12.6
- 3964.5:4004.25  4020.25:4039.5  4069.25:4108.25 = -0.151 mag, 11.2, 11.8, 11.4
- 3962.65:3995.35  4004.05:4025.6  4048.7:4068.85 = -0.142 mag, 10.3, 13.4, 11.7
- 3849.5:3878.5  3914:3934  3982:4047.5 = 0.127 mag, 12.1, 13.3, 12.5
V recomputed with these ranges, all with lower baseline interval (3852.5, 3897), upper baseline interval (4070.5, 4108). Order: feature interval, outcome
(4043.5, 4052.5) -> -0.17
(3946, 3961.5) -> 0.06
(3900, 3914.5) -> -0.01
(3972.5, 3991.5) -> 0.04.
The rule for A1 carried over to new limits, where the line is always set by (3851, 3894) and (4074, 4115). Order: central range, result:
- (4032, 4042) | -0.150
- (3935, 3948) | 0.125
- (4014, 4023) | -0.165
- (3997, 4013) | -0.184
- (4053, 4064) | -0.171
